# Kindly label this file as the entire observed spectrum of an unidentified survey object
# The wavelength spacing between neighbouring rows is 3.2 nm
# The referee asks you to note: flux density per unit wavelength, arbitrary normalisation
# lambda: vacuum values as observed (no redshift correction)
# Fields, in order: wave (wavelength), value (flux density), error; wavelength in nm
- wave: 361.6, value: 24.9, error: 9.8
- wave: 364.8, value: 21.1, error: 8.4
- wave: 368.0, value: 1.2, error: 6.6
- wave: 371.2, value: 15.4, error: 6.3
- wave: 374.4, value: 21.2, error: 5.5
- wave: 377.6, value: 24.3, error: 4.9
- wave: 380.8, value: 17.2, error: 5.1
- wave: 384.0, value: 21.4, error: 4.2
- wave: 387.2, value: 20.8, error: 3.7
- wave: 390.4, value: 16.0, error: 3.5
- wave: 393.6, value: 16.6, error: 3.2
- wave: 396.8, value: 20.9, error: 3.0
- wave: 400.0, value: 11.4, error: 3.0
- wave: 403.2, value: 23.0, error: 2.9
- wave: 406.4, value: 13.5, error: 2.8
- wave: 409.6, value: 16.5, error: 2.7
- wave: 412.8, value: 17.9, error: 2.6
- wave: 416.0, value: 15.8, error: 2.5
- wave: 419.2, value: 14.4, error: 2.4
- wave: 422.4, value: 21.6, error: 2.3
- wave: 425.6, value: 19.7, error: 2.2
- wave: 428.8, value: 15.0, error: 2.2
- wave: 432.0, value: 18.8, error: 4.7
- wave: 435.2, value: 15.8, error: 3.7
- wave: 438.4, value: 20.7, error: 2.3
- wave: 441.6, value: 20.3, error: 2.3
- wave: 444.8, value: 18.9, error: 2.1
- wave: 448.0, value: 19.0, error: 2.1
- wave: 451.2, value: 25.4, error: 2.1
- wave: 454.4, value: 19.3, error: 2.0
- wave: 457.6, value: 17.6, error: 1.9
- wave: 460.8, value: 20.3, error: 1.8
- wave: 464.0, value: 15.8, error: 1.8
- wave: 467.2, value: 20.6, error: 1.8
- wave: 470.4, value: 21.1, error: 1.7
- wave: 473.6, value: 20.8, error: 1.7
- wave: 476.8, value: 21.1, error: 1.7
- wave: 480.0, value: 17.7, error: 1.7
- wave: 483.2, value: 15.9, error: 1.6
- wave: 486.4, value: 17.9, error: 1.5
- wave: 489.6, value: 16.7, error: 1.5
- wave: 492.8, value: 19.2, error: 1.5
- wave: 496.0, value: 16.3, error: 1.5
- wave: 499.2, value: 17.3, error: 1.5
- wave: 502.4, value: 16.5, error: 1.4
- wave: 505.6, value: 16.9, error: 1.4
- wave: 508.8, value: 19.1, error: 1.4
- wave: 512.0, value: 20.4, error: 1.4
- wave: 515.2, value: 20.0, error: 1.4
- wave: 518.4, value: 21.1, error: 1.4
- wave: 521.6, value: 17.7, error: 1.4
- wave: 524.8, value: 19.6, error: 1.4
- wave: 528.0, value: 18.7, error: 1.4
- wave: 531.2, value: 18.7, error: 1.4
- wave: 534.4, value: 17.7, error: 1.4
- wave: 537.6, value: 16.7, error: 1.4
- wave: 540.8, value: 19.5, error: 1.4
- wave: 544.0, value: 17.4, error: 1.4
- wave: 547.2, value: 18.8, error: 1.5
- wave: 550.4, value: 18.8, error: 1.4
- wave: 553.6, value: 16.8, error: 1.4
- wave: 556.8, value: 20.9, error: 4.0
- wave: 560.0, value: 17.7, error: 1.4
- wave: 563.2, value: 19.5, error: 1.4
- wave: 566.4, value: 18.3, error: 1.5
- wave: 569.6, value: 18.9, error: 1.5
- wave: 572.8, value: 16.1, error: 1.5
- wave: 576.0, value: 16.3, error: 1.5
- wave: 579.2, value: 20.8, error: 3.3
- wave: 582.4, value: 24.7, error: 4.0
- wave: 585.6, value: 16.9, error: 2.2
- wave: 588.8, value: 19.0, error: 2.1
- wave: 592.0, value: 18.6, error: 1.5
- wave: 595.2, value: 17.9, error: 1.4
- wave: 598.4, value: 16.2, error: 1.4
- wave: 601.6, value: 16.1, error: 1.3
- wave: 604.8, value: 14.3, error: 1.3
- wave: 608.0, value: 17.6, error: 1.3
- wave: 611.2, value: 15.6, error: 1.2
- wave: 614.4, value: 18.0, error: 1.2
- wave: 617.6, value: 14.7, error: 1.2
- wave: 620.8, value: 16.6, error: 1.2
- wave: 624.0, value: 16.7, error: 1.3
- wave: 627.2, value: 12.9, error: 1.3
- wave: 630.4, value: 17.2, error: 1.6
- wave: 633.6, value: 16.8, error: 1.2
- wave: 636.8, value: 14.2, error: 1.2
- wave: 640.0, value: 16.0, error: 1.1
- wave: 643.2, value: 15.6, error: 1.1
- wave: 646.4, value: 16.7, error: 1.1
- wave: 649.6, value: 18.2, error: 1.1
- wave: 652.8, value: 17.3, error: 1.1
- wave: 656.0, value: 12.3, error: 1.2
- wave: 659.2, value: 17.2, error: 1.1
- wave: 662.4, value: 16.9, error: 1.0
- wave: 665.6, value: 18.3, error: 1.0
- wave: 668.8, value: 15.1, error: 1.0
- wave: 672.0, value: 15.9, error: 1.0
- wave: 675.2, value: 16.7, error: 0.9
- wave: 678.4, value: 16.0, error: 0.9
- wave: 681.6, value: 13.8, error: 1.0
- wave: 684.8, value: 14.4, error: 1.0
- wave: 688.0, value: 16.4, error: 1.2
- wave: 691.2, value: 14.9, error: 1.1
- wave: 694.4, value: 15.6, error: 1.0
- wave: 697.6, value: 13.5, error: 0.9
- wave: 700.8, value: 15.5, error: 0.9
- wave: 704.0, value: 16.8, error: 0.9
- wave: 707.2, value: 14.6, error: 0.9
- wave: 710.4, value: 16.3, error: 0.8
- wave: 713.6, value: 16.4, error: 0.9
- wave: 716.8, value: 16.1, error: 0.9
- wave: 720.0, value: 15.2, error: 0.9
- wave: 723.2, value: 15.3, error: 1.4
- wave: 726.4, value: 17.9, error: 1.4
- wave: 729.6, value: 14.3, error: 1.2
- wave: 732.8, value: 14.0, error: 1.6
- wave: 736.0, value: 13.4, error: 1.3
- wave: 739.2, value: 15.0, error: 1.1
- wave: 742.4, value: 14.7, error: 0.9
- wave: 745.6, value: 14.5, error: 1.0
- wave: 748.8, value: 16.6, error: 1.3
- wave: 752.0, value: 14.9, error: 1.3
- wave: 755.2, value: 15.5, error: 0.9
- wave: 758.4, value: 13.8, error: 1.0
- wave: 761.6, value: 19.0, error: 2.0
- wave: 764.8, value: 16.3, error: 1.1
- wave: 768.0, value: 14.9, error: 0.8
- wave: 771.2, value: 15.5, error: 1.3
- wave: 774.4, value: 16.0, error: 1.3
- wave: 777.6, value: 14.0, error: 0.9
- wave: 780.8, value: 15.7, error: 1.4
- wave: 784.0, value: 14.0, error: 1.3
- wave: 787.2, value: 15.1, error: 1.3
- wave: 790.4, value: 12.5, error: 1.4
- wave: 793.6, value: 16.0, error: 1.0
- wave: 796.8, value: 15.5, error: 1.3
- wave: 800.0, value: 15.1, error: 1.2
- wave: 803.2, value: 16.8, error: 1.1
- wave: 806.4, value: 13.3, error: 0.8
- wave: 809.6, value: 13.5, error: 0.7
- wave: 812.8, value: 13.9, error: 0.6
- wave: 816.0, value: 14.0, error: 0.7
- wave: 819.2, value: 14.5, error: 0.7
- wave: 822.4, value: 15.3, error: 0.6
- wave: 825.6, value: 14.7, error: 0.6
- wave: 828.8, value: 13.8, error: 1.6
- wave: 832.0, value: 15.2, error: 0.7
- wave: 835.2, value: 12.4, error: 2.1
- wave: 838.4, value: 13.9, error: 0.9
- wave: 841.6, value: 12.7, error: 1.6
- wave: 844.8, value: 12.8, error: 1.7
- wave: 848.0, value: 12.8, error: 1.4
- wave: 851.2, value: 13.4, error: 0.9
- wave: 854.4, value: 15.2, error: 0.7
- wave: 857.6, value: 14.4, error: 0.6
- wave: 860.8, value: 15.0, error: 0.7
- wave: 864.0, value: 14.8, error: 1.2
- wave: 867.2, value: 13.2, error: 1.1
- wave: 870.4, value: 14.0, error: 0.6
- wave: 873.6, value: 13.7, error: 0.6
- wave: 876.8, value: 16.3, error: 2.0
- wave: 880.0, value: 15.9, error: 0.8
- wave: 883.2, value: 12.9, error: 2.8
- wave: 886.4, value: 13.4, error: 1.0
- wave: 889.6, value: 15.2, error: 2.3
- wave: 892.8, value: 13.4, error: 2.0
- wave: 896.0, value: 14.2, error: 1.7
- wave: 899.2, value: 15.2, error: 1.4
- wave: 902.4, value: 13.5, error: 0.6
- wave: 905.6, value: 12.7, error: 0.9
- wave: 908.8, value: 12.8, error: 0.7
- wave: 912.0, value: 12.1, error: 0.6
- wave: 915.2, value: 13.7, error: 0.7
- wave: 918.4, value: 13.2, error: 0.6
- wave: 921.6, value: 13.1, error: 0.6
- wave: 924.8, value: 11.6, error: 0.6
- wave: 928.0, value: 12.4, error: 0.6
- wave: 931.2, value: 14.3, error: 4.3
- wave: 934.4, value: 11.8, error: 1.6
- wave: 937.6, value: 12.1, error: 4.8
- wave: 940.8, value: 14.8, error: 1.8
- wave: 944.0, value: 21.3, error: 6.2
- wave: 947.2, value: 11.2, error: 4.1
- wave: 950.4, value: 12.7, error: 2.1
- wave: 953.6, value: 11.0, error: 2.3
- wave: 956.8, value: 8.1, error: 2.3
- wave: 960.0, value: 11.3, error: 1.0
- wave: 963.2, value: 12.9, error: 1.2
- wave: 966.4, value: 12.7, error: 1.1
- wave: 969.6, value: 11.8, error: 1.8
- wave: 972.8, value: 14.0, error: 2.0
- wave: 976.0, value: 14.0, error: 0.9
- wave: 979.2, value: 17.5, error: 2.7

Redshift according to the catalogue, 1.598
